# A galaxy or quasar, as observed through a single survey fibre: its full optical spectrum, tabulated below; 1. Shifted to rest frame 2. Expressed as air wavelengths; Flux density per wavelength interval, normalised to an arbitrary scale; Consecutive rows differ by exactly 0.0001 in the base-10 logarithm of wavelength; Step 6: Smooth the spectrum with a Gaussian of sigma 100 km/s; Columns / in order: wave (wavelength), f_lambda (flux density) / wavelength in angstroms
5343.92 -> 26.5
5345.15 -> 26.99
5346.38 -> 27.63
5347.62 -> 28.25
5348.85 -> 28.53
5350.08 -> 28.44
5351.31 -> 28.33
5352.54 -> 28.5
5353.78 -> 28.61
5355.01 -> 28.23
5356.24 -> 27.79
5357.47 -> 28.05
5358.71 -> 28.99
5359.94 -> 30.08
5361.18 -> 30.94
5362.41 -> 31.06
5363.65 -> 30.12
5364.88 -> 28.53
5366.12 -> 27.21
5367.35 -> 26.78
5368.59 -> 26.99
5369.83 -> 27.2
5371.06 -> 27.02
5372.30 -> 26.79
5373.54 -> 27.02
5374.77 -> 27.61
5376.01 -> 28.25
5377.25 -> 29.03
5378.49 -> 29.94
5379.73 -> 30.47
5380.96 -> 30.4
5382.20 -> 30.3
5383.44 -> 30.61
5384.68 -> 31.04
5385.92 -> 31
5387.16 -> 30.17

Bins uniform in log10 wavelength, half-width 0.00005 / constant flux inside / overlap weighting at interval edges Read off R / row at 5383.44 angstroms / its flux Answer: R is 30.61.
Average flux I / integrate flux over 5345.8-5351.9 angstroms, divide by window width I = 28.2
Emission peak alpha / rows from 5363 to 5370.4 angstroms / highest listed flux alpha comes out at 30.12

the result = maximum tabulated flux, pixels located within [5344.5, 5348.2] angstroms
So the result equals 28.25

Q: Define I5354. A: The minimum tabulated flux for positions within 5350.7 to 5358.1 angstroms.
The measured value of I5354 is 27.79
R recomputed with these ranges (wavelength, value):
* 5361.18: 30.94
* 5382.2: 30.3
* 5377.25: 29.03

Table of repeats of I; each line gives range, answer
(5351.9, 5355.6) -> 28.4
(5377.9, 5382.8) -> 30.3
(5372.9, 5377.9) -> 28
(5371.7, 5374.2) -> 27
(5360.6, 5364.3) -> 30.7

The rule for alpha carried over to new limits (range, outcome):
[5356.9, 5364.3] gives 31.06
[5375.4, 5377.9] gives 29.03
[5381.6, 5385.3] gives 31.04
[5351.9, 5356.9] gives 28.61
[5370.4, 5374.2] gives 27.02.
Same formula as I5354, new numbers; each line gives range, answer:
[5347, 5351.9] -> 28.25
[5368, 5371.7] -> 26.99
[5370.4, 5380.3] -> 26.79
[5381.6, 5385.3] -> 30.3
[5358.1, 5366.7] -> 27.21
